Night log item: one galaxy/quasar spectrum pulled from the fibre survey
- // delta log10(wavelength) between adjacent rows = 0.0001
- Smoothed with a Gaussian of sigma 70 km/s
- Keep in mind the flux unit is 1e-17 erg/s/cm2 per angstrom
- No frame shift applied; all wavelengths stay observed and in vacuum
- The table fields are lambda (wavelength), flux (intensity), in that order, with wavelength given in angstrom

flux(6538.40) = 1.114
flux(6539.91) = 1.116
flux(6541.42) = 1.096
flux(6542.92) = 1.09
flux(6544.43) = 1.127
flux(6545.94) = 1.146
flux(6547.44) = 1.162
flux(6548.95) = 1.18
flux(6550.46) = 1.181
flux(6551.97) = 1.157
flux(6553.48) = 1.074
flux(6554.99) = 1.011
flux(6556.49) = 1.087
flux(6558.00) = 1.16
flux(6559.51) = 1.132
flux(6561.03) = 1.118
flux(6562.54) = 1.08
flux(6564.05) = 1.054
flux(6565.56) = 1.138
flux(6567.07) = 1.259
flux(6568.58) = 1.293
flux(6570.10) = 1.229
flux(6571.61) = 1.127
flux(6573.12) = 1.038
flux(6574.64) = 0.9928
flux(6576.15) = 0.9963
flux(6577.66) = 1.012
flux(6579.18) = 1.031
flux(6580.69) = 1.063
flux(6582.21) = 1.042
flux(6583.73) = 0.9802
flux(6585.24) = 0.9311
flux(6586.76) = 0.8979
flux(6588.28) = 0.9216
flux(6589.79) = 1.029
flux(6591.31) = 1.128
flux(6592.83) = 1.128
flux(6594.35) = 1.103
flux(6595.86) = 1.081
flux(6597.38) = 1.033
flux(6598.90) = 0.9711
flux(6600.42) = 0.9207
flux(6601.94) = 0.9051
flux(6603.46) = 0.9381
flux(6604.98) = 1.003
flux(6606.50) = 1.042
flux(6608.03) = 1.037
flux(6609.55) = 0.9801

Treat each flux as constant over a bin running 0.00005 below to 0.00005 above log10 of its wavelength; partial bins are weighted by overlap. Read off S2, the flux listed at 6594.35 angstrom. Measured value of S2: 1.103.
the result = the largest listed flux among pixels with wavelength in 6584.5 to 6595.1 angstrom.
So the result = 1.128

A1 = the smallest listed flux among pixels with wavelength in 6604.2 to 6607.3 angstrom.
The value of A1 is 1.003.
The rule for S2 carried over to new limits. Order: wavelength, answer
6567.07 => 1.259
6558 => 1.16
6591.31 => 1.128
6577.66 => 1.012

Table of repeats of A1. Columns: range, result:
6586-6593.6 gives 0.8979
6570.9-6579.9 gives 0.9928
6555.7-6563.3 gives 1.08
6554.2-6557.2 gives 1.011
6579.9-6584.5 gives 0.9802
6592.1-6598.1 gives 1.033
